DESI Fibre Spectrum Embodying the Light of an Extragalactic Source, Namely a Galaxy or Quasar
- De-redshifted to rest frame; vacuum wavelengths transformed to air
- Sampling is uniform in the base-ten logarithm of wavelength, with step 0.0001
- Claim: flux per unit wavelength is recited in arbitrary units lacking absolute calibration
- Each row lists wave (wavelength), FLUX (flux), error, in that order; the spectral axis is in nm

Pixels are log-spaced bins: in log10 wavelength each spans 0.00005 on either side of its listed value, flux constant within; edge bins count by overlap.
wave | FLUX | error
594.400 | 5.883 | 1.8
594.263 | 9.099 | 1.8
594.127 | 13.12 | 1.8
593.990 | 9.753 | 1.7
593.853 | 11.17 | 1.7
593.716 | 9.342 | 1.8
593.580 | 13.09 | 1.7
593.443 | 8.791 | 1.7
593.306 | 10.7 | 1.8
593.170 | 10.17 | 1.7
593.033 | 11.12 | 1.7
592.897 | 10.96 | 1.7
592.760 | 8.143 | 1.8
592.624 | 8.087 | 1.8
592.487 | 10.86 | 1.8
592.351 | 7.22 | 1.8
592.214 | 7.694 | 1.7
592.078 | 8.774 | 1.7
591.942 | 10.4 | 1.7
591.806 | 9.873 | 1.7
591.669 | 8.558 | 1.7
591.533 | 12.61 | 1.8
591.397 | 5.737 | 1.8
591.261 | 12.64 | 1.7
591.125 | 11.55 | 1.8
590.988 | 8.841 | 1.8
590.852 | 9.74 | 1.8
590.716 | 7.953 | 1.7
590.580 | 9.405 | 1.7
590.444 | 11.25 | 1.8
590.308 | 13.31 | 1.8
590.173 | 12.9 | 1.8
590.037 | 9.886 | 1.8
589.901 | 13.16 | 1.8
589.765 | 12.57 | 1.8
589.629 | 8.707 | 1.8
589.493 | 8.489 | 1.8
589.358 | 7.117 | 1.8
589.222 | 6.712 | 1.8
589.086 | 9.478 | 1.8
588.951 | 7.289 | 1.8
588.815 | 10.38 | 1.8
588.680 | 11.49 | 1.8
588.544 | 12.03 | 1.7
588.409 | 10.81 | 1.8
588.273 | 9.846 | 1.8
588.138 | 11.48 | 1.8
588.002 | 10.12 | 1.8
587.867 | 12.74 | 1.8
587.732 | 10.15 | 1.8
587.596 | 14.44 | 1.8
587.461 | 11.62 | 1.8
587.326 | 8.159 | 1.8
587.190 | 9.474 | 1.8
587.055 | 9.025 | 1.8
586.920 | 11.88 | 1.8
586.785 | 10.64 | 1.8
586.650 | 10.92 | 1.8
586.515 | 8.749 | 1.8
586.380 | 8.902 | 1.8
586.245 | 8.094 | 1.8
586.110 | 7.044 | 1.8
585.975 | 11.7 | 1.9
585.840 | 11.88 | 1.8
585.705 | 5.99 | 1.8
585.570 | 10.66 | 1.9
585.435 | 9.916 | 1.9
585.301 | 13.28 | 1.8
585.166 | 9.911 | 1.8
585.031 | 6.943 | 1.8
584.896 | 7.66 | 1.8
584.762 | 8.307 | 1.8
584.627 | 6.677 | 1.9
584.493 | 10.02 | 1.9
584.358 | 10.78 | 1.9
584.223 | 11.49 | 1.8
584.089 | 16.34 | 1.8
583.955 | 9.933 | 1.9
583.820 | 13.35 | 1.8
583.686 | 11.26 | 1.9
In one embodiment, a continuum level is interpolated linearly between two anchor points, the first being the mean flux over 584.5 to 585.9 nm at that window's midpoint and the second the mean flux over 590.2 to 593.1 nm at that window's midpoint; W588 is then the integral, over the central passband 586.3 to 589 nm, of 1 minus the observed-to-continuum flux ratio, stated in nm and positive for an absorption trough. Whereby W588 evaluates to -0.32 nm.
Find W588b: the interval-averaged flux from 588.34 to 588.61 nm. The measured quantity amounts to 11.4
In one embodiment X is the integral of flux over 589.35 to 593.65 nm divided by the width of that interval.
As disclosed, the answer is 10.1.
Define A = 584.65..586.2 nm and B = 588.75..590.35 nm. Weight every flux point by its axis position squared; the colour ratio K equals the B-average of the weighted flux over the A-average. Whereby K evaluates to 1.1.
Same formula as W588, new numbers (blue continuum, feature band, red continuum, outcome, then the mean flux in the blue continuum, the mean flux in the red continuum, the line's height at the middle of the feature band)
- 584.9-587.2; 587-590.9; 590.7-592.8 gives -0.35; 9.66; 9.34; 9.5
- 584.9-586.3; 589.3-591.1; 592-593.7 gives -0.14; 9.46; 9.63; 9.57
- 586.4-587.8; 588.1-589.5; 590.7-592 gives 0.09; 10.5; 9.85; 10.2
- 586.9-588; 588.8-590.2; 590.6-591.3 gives 0.10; 10.8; 9.98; 10.3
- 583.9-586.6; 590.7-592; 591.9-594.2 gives 0.01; 9.72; 9.96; 9.91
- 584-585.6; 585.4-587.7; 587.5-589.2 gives 0.11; 10.2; 10.8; 10.5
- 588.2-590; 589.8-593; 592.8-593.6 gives 0.07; 9.86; 10.6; 10.3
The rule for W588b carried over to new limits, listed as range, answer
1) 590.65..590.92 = 8.86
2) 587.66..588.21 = 11.1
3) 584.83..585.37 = 9.45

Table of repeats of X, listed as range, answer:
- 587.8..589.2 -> 10.4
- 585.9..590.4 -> 10.3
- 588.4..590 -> 9.82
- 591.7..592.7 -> 8.96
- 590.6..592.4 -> 9.37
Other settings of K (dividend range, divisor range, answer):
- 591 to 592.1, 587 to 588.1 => 0.94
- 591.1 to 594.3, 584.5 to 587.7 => 1.06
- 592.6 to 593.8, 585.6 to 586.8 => 1.12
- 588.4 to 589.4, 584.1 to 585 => 1.00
